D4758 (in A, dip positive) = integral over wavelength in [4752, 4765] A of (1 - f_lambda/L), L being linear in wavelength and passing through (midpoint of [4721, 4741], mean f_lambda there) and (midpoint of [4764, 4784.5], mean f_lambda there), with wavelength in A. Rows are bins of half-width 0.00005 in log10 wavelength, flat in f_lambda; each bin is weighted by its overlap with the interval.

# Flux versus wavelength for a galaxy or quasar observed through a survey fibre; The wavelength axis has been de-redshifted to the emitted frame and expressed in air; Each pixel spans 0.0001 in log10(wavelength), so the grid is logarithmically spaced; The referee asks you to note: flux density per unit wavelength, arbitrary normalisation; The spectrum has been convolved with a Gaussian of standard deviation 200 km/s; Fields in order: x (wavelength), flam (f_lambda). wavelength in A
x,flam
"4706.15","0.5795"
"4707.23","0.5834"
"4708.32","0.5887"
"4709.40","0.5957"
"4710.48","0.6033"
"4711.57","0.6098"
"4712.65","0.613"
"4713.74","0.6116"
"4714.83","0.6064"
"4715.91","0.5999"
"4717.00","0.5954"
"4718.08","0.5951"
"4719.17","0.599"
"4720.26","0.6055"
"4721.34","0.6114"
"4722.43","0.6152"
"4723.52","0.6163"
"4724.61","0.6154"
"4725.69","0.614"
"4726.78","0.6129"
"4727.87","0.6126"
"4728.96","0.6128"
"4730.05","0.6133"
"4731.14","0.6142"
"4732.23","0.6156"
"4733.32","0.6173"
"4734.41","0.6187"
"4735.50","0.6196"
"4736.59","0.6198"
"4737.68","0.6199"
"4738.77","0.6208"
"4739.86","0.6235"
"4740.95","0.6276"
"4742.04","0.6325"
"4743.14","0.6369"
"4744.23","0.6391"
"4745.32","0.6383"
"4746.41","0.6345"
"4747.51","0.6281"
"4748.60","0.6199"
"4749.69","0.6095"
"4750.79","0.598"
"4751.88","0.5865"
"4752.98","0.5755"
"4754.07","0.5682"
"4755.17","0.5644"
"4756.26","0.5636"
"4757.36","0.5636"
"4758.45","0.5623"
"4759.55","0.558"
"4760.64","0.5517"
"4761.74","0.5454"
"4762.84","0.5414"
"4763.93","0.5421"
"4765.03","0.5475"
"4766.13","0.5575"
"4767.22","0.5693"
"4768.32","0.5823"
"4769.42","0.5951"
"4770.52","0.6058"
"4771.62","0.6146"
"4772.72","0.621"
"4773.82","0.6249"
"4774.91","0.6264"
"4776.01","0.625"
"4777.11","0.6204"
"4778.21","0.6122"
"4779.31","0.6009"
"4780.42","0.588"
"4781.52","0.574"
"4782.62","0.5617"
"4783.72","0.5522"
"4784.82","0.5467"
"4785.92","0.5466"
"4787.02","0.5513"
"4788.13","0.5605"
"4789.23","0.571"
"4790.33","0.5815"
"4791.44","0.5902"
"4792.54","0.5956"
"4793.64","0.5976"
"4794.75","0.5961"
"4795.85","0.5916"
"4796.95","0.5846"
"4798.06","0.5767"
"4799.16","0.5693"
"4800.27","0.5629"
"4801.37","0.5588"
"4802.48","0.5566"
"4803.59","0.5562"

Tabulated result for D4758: 0.92 A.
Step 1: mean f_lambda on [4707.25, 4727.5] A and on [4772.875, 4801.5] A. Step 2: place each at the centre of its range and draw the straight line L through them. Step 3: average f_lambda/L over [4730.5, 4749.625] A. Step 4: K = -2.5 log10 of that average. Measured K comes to -0.05 mag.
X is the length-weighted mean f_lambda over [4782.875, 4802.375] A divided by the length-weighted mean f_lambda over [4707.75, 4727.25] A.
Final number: 0.9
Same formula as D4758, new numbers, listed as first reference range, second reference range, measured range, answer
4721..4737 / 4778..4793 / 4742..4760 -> 0.0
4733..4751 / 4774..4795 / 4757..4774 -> 0.8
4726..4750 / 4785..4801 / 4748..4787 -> 1.1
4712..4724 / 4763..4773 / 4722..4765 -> -0.6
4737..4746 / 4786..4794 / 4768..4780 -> -0.4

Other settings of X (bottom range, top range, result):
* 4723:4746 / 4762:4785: 0.94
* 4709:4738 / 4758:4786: 0.95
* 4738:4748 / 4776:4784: 0.94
